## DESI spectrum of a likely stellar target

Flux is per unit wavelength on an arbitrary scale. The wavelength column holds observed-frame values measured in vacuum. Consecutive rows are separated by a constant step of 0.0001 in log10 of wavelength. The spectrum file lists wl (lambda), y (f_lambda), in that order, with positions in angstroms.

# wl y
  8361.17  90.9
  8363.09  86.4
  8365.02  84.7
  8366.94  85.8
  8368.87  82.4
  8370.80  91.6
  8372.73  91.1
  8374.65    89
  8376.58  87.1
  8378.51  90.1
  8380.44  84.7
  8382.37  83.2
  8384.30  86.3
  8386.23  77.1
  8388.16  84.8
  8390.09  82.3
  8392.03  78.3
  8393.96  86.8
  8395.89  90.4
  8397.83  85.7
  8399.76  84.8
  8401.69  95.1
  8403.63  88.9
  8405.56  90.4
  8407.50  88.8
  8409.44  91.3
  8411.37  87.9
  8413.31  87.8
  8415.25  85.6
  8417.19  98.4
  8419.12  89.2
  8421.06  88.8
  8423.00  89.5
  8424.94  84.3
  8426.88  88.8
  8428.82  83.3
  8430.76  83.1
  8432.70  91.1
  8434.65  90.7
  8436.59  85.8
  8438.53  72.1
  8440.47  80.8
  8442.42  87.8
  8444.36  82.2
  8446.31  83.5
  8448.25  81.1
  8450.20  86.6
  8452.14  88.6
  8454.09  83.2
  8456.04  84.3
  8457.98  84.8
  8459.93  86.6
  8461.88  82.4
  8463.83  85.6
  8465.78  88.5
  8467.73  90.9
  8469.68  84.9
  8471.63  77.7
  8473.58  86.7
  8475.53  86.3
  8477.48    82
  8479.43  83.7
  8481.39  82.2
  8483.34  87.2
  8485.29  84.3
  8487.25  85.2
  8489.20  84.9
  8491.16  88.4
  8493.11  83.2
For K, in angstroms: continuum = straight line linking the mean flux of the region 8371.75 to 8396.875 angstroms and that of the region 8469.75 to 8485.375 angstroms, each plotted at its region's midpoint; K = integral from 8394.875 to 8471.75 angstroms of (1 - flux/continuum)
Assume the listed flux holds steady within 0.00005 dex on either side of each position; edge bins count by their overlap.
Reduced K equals -1.83 angstroms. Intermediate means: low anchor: 85.5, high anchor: 83.8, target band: 86.6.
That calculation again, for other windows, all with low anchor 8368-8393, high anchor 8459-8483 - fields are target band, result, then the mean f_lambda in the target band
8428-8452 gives 0.2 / 84.2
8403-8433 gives -1.2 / 88.5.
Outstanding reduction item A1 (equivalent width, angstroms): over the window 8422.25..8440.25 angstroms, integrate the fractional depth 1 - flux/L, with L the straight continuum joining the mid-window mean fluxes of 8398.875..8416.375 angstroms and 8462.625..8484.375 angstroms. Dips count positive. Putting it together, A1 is 0.5 angstroms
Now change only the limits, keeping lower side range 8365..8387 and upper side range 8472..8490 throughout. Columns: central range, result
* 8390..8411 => -0.5 angstroms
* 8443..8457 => 0.1 angstroms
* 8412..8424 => -0.6 angstroms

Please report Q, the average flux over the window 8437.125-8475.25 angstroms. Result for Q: 84.2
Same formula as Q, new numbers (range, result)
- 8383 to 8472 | 86.1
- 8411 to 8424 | 89.7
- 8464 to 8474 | 85.7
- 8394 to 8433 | 88.6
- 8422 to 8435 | 87.1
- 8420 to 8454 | 85.1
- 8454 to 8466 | 85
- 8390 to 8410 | 87.6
